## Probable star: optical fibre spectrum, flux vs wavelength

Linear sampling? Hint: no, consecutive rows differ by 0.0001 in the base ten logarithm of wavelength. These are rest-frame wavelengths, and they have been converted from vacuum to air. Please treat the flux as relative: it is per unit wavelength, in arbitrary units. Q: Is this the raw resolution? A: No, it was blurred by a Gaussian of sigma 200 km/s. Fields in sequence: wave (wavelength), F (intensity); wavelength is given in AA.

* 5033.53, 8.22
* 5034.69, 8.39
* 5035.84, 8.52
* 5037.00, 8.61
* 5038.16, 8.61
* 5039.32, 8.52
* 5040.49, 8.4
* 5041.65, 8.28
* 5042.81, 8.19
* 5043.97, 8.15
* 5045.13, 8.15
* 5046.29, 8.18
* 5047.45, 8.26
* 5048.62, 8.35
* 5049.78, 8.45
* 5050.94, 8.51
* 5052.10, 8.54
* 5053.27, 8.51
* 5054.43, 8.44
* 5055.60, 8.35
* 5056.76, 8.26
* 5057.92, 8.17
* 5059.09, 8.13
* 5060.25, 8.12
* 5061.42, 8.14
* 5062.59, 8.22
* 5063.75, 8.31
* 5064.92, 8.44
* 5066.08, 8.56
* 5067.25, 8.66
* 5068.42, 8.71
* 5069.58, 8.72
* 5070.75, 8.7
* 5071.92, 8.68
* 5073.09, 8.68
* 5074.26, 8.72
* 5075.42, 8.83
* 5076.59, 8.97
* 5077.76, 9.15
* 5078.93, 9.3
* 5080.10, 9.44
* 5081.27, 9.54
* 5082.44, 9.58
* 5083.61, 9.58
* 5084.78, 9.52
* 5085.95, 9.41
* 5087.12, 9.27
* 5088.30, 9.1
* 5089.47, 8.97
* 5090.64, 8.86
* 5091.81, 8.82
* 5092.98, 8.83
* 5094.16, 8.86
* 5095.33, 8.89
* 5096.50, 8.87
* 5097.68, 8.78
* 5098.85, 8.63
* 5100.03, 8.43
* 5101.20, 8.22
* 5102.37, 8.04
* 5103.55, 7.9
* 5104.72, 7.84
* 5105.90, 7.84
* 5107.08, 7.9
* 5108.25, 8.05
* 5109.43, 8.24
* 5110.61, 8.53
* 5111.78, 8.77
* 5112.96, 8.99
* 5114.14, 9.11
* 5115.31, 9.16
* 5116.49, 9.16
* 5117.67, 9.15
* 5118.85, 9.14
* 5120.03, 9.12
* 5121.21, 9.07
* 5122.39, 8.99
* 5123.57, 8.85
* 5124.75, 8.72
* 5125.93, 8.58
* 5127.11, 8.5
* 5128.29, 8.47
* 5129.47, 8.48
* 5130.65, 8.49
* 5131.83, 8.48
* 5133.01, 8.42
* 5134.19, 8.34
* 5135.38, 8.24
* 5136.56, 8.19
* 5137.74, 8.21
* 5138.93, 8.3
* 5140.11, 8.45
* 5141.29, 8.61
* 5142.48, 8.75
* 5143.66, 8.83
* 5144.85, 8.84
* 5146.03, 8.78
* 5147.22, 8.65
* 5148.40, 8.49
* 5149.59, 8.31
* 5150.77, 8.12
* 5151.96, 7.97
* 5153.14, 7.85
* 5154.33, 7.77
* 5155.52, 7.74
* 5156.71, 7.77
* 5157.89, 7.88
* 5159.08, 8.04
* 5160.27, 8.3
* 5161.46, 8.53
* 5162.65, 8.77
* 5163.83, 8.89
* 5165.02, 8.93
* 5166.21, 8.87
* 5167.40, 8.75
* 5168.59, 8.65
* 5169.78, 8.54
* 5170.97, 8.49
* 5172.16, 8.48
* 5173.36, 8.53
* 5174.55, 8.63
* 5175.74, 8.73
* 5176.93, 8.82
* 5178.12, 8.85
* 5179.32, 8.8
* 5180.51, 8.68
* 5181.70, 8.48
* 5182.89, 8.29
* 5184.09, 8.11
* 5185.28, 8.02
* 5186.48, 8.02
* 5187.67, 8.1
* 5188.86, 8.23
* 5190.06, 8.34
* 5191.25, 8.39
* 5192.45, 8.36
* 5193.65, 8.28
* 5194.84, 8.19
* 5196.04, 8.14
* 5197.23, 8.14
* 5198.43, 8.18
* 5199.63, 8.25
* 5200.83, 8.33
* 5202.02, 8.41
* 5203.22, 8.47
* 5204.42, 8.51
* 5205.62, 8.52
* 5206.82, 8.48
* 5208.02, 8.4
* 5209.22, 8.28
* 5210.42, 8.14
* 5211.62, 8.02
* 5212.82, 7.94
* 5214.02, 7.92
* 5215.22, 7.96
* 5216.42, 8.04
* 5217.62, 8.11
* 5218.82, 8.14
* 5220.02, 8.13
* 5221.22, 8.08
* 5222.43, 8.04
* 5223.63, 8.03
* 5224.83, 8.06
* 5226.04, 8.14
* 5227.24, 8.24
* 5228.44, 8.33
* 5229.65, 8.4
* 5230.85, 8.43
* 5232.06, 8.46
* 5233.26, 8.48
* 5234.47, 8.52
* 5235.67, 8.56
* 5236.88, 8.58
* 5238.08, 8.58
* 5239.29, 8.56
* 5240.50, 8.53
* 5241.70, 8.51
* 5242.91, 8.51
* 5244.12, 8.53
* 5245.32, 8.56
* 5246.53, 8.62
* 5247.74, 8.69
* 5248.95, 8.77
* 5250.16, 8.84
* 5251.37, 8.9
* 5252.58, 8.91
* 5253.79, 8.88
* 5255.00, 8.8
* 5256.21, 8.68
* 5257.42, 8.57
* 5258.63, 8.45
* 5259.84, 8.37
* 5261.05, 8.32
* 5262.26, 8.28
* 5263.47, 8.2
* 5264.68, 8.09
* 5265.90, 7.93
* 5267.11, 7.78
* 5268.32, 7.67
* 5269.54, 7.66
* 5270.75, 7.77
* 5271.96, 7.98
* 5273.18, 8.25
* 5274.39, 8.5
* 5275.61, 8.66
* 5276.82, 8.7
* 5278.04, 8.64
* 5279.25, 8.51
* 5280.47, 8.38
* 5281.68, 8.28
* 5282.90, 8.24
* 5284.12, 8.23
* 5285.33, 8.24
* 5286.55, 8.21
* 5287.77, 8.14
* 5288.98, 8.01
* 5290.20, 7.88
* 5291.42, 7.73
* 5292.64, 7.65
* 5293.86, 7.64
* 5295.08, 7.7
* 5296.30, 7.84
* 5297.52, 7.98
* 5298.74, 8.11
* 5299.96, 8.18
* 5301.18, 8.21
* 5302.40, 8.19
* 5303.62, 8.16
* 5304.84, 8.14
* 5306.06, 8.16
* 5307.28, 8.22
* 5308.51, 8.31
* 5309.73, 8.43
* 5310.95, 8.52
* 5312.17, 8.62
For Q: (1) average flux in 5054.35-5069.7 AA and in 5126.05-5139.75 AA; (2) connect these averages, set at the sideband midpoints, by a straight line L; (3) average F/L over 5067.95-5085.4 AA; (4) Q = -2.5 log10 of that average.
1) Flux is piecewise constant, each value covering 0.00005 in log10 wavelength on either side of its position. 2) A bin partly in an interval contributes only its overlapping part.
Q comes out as -0.09 mag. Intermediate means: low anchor 8.36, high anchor 8.38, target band 9.08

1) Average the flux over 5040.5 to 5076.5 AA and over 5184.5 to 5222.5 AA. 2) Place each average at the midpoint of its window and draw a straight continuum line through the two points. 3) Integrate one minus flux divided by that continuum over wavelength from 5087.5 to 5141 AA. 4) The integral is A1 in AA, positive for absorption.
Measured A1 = -1.68 AA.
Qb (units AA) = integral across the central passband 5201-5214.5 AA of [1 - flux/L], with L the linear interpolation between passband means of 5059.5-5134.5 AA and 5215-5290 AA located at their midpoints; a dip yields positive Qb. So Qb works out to 0.3 AA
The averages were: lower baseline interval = 8.73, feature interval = 8.29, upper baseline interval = 8.35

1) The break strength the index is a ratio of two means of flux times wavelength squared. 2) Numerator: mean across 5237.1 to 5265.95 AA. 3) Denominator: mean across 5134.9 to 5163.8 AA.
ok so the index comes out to 1.07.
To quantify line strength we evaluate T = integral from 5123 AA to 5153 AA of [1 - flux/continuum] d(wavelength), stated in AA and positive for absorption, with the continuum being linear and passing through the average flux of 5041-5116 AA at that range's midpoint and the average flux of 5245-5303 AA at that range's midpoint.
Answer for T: 0.15 AA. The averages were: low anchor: 8.62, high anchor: 8.26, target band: 8.48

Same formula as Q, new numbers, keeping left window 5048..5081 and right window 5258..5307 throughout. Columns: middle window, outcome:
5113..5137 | -0.036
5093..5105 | 0.004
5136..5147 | -0.017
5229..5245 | -0.038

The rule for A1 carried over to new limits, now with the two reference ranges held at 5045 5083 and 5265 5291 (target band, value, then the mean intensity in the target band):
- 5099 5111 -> 0.6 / 8.11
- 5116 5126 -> -0.6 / 8.99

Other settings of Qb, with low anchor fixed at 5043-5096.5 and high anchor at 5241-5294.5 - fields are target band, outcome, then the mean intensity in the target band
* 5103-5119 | 0.2 AA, 8.54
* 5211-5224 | 0.6 AA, 8.04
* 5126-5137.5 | 0.2 AA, 8.41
